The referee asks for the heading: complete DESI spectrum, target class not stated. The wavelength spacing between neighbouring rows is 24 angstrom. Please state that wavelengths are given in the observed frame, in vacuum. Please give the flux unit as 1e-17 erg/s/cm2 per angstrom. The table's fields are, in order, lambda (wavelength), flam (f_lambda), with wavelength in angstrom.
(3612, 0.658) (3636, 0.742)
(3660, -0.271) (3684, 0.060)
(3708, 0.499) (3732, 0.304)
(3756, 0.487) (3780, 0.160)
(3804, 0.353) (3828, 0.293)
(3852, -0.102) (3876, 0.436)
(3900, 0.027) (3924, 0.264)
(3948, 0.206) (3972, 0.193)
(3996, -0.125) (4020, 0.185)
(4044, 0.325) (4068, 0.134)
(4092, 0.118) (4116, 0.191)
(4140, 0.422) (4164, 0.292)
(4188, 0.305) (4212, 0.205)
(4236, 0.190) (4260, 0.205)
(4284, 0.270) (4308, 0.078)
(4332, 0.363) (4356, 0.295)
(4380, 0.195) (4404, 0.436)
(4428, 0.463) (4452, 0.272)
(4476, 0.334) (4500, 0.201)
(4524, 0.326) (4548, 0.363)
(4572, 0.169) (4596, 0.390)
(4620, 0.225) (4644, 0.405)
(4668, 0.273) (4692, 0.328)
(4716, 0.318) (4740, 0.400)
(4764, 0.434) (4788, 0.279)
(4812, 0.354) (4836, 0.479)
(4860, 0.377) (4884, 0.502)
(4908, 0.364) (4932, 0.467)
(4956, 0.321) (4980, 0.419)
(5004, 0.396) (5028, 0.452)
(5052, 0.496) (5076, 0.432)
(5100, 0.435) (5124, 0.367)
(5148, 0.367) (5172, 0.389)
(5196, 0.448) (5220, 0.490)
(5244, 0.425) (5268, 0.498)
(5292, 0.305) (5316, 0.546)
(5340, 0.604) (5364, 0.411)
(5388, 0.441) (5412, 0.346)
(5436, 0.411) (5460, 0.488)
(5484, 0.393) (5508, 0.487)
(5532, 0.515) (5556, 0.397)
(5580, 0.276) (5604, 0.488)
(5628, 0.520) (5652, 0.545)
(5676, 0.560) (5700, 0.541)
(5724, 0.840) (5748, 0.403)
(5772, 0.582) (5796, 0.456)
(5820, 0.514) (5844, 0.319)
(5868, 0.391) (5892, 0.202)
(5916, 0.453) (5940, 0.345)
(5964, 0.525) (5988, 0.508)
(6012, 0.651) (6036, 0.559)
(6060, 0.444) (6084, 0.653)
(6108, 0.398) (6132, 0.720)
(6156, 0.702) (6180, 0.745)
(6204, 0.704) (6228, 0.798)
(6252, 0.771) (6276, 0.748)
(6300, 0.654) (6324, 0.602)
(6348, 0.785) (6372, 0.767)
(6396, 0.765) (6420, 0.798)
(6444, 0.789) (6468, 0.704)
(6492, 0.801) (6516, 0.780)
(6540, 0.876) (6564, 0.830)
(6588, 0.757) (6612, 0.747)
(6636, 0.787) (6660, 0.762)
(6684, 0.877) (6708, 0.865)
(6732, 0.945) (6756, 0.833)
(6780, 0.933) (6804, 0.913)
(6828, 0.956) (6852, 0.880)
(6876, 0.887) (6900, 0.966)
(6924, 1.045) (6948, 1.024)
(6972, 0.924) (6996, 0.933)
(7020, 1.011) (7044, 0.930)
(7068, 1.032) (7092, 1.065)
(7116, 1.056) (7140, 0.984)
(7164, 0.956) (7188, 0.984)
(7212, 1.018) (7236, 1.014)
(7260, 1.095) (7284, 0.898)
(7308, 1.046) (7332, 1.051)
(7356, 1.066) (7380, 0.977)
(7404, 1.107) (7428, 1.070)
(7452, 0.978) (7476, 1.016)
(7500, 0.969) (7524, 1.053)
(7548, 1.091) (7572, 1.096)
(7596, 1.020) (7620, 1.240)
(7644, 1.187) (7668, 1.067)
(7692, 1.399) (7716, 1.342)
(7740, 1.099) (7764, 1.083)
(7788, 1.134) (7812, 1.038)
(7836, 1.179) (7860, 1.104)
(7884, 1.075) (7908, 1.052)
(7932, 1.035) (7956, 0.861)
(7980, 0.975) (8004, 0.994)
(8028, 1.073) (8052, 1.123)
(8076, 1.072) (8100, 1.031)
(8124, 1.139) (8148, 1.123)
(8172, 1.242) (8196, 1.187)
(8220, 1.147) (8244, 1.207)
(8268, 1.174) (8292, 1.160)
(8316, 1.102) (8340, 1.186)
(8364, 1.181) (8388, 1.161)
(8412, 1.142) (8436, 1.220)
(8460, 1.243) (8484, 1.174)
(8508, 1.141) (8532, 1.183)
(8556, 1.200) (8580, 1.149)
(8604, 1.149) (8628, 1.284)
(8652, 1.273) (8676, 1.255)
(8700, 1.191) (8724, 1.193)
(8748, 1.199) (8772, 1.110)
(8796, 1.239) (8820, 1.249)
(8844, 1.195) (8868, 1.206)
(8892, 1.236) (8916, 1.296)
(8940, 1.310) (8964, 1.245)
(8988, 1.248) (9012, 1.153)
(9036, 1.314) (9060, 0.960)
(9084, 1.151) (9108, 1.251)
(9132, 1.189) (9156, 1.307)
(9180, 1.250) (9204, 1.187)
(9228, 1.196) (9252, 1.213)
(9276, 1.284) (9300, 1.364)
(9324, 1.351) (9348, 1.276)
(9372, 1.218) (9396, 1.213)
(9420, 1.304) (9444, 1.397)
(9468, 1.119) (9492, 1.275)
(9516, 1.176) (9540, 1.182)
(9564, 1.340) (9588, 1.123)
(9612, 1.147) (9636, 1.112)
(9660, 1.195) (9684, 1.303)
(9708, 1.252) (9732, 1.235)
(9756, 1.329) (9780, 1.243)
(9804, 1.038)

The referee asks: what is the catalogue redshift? 0.538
